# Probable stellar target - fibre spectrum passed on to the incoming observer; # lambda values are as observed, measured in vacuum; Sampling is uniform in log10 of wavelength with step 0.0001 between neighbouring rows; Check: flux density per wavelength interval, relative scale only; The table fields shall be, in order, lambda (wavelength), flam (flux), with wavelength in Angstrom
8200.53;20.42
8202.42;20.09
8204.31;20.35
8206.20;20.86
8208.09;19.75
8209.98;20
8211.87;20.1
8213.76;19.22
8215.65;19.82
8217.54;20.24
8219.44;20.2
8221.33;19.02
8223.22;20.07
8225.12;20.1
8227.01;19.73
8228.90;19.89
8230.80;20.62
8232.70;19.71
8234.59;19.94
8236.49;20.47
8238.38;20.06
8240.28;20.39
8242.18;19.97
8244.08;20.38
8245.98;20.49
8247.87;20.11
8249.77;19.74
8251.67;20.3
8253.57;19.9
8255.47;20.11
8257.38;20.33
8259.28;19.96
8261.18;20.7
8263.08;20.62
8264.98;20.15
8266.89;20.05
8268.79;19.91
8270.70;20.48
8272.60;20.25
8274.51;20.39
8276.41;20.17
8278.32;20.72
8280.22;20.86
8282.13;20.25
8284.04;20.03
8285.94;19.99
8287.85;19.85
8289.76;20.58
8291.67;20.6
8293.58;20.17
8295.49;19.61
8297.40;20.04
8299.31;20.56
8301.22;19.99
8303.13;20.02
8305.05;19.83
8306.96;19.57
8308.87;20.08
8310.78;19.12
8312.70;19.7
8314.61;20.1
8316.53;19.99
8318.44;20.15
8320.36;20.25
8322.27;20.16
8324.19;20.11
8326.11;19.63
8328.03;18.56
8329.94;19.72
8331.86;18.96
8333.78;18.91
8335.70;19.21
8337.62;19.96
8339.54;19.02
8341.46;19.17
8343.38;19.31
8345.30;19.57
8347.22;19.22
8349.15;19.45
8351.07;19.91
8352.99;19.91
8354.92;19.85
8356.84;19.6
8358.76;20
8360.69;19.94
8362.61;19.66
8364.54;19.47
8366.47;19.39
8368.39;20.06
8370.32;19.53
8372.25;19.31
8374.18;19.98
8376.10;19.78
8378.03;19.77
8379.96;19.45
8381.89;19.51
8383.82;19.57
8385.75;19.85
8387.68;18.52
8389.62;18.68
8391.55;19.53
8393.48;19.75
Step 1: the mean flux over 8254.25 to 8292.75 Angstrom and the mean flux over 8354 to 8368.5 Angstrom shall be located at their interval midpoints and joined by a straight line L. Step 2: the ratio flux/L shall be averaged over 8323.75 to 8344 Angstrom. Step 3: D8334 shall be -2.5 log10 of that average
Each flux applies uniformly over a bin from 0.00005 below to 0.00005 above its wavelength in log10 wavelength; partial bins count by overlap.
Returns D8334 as 0.03 mag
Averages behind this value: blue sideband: 20.3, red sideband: 19.7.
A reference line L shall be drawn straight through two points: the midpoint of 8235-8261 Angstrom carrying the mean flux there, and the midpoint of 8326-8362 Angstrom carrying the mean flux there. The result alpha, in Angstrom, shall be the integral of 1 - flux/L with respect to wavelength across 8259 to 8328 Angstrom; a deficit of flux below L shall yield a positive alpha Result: -0.92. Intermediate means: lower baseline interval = 20.2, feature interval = 20.1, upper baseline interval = 19.5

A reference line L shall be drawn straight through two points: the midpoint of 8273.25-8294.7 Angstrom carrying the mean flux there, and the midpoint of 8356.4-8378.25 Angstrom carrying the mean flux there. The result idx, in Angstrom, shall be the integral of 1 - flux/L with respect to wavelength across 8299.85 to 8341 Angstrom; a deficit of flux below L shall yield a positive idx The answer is 0.8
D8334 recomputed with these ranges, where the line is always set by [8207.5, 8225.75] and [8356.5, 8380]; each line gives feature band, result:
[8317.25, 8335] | 0.01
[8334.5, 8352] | 0.02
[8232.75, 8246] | -0.02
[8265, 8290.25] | -0.03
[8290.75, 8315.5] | -0.01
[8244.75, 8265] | -0.02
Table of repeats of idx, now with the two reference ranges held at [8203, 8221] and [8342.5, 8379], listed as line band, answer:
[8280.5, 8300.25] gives -0.4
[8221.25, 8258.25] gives -0.2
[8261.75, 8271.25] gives -0.2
